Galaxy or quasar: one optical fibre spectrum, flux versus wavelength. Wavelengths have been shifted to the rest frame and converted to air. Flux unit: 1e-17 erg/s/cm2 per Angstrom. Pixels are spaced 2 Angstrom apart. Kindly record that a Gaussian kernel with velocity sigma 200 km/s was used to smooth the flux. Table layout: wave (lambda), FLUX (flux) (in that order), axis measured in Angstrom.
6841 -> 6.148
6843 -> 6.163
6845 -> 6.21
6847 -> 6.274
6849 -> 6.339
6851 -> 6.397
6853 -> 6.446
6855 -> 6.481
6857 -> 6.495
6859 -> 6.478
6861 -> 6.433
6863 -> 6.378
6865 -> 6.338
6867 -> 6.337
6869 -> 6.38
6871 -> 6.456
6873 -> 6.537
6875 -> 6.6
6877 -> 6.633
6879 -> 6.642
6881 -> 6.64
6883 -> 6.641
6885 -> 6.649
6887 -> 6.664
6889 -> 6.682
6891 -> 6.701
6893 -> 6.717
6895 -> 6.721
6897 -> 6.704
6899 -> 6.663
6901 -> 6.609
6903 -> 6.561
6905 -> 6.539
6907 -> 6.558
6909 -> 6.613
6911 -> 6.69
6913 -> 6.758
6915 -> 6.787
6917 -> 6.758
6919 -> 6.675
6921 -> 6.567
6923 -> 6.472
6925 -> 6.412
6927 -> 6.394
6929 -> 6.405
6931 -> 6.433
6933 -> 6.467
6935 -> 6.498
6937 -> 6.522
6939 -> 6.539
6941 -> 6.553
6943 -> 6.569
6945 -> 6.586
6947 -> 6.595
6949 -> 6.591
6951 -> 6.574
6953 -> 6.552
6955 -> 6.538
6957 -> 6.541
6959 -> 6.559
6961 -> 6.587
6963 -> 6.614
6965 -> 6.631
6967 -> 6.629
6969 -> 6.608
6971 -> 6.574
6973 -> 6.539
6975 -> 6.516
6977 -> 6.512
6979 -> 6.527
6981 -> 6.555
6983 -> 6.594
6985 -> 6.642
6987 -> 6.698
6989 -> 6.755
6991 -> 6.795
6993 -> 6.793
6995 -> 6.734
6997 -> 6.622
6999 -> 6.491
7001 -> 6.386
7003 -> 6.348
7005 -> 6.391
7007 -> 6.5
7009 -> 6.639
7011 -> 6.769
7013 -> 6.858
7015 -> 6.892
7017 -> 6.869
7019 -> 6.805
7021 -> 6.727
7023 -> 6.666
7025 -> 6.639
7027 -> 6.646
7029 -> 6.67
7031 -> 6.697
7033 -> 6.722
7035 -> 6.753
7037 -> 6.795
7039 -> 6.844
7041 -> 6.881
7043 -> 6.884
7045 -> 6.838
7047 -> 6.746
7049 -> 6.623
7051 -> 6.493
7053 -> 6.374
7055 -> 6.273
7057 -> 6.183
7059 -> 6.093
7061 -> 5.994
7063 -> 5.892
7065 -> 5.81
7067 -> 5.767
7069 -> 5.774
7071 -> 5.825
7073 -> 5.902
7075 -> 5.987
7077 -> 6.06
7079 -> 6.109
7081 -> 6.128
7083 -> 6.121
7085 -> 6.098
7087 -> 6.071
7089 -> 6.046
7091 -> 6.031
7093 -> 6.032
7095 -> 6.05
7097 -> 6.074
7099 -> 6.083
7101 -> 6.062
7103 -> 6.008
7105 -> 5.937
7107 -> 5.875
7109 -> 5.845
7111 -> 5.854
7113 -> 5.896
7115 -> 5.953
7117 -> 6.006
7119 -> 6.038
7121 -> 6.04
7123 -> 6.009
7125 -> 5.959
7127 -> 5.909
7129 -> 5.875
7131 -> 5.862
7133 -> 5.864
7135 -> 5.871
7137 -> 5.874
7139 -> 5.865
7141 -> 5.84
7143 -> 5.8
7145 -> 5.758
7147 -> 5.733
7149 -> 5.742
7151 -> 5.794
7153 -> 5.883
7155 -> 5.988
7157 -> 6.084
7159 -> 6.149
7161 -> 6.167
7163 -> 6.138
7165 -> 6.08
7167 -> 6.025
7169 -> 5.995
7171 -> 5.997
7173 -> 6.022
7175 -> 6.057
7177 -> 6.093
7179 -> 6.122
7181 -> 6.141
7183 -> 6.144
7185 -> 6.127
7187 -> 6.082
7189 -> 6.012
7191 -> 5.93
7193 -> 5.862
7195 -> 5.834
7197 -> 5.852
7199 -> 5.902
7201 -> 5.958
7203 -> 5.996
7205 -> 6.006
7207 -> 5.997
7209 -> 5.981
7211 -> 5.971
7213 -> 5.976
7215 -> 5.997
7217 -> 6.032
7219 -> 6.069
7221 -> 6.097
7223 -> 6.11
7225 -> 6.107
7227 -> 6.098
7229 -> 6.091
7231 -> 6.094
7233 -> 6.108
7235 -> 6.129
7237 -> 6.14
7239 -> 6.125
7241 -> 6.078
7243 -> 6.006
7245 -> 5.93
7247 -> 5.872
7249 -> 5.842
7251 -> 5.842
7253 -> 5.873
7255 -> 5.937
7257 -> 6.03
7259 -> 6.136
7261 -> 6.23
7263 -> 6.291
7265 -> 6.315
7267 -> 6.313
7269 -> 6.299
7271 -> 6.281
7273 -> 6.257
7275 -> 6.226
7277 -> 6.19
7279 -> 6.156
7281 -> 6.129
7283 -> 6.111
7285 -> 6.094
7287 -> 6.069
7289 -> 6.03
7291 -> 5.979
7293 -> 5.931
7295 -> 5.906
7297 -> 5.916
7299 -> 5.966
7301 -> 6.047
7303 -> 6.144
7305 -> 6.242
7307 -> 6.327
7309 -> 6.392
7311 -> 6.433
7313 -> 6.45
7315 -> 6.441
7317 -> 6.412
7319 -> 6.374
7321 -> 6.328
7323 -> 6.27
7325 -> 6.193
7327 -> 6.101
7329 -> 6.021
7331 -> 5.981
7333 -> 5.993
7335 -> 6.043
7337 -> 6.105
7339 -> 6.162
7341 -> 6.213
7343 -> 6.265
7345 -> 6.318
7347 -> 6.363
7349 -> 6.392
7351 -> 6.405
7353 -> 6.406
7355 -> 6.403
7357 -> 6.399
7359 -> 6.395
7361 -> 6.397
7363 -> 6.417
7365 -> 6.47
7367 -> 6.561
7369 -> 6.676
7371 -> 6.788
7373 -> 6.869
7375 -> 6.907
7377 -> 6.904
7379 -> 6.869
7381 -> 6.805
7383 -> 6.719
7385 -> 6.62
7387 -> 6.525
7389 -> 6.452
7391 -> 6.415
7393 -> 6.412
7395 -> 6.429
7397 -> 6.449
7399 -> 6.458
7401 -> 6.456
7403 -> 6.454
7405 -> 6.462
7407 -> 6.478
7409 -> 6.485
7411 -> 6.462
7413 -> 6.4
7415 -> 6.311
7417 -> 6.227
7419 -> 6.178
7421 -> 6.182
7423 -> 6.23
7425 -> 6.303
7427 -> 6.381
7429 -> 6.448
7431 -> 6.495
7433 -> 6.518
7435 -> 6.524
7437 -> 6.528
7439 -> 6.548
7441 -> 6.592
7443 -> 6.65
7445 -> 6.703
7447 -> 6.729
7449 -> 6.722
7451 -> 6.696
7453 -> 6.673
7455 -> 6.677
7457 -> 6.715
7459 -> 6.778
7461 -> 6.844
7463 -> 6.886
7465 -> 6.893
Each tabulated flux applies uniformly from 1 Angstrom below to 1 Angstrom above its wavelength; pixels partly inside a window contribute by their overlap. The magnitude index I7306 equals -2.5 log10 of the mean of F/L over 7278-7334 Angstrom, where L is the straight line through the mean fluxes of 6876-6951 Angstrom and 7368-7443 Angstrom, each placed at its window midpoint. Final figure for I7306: 0.06 mag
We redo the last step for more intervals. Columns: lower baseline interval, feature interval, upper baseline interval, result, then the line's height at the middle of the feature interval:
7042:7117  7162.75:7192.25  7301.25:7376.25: 0.02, 6.2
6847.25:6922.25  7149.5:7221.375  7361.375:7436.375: 0.09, 6.53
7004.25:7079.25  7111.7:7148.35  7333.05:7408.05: 0.10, 6.47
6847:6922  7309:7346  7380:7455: 0.05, 6.51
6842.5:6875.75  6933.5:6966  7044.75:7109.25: -0.05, 6.27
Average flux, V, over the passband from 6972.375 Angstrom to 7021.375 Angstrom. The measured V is 6.64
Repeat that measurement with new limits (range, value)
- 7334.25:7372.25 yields 6.38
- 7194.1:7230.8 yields 6.01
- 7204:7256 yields 6.02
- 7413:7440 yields 6.38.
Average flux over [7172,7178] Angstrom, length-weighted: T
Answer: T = 6.06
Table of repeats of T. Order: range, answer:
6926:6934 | 6.42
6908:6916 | 6.71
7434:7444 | 6.57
